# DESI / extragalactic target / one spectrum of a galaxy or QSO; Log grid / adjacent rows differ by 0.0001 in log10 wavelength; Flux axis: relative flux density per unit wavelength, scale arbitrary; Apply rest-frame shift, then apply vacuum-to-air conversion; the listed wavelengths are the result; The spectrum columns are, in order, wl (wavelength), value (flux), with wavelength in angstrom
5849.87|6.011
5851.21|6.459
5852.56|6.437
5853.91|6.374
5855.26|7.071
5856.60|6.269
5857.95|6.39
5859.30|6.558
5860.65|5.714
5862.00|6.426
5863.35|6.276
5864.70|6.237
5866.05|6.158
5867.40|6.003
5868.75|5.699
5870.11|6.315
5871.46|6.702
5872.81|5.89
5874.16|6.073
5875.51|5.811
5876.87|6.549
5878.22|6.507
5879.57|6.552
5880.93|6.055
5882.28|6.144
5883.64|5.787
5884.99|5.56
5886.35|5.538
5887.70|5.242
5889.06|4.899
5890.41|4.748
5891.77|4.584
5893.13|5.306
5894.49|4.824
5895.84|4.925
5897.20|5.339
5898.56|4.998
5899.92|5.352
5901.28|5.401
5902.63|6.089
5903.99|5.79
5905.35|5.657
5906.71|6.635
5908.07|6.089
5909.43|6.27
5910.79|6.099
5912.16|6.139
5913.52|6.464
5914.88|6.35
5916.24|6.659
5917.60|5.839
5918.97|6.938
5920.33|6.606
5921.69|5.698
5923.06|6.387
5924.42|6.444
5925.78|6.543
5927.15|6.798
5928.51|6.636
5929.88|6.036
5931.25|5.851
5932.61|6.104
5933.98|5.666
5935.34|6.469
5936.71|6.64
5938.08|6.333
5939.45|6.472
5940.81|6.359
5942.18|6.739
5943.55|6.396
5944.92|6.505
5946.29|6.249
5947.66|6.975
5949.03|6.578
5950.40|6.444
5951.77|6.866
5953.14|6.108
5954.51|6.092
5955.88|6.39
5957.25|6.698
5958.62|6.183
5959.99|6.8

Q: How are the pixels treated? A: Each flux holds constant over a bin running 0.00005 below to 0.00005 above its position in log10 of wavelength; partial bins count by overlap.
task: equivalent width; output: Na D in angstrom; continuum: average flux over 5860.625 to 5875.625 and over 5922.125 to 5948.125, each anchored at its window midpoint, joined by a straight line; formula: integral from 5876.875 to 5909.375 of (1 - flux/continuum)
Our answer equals 3.29 angstrom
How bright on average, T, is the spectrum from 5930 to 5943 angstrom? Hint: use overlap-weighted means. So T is 6.28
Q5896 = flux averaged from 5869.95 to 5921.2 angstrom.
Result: 5.86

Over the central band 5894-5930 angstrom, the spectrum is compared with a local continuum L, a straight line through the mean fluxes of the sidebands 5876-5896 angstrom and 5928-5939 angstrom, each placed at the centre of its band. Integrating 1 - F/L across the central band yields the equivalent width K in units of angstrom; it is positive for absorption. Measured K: -0.7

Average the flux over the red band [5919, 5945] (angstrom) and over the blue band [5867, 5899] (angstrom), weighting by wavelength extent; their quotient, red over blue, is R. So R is 1.12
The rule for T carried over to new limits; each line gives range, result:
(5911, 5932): 6.35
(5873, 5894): 5.69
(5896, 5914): 5.84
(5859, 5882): 6.2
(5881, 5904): 5.33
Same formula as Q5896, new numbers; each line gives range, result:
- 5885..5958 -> 6.06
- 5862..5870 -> 6.12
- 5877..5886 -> 6.11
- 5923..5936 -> 6.29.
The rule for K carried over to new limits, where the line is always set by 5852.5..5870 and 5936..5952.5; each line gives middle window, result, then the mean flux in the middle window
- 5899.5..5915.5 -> 0.96 angstrom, 6.04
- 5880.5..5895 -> 2.35 angstrom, 5.33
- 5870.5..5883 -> 0.14 angstrom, 6.25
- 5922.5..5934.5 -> 0.39 angstrom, 6.28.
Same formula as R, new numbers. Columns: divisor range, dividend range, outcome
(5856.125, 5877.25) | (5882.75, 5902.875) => 0.85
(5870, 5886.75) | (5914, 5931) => 1.05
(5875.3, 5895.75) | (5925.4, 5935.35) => 1.12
